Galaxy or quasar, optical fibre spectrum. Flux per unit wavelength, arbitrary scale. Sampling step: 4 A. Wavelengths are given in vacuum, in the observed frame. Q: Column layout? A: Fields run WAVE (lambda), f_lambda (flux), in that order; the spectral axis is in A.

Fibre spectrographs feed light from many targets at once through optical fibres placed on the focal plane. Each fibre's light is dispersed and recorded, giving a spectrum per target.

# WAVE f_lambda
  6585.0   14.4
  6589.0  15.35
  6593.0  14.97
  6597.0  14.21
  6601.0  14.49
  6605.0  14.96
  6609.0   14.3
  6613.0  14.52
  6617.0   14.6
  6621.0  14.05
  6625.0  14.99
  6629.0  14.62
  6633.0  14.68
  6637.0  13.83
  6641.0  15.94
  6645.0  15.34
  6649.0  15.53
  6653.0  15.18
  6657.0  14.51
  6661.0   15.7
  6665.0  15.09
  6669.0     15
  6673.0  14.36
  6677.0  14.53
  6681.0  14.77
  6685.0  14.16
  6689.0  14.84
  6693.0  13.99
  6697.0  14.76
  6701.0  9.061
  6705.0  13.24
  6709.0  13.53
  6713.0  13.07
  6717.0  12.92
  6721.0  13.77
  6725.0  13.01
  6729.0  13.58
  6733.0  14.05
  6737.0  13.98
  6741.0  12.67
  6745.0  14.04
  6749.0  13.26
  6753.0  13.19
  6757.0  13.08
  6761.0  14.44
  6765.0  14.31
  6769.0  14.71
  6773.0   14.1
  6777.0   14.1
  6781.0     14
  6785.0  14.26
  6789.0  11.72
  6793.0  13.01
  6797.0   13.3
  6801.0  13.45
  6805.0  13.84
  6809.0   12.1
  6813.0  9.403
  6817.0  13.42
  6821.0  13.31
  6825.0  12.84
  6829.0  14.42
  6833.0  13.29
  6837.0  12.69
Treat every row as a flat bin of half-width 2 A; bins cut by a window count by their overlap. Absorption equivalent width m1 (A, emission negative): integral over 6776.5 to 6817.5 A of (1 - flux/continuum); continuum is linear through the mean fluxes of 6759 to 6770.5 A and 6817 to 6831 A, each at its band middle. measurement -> 3.1 A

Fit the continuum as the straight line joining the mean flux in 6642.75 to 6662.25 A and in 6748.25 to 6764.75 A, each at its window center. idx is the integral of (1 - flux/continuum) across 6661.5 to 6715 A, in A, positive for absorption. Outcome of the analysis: 2.77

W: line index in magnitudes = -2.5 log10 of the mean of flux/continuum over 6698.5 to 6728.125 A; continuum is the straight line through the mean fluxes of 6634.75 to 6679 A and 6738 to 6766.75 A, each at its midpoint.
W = 0.12 mag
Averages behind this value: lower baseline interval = 15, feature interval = 12.7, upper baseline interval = 13.6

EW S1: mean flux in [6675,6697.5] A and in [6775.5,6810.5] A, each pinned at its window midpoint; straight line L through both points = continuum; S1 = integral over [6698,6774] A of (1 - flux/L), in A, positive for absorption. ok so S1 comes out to 3.0 A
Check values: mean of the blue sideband 14.5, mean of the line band 13.4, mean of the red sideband 13.3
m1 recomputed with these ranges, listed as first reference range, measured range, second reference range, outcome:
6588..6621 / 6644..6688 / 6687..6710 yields -3.87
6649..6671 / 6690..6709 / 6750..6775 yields 2.23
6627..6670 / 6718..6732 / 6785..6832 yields 0.55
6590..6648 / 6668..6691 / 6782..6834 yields -0.72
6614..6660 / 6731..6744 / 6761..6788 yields 0.68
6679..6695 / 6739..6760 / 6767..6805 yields 0.95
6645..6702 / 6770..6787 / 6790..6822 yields -1.42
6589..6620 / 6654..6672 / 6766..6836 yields -1.05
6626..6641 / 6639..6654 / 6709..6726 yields -1.15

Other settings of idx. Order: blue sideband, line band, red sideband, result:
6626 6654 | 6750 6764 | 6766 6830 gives 0.1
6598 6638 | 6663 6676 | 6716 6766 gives -0.6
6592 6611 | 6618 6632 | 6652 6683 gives 0.1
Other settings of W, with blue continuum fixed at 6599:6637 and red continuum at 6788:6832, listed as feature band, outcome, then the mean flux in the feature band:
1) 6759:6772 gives -0.10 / 14.5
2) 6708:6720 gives 0.04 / 13.2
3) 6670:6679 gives -0.04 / 14.5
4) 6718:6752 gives 0.00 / 13.5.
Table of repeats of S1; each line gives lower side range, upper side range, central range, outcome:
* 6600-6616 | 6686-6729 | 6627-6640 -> -0.2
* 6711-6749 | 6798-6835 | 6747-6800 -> -1.9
